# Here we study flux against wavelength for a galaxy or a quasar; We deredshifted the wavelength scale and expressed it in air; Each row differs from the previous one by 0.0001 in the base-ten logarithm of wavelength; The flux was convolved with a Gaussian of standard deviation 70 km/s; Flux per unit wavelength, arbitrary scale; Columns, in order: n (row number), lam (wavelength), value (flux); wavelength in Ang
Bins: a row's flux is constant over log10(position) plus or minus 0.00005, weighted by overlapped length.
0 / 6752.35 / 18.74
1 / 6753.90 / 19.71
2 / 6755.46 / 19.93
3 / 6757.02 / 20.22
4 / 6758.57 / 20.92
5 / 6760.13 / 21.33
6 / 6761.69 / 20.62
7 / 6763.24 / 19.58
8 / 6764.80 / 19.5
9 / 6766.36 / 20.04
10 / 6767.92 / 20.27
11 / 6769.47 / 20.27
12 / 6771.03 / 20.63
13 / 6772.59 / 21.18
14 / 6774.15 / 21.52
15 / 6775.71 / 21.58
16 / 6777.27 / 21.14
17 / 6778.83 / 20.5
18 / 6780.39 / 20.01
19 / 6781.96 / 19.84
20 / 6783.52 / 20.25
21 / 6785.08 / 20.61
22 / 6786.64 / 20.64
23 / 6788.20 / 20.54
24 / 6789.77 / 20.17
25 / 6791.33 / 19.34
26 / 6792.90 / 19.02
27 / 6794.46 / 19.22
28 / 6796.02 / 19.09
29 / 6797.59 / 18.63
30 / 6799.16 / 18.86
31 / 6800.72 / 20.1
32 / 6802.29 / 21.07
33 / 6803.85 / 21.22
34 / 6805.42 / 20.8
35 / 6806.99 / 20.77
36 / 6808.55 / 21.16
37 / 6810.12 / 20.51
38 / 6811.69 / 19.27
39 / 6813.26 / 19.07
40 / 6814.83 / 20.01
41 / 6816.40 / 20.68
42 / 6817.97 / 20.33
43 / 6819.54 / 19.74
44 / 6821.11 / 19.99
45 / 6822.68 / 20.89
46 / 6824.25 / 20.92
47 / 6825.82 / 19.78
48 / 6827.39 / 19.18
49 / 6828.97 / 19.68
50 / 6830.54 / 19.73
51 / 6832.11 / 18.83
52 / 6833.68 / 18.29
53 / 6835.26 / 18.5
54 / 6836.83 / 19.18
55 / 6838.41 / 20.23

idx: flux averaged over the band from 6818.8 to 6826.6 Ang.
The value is 20.3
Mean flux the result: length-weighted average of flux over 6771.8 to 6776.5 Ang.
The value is 21.4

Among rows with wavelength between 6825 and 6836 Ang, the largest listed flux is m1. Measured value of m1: 19.78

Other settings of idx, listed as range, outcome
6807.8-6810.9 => 20.8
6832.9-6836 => 18.4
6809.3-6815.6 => 19.7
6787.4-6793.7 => 19.8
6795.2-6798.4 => 18.8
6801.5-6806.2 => 21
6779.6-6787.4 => 20.3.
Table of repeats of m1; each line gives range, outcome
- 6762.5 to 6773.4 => 21.18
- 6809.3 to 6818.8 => 20.68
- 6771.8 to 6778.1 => 21.58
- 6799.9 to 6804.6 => 21.22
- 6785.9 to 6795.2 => 20.64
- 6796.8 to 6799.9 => 18.86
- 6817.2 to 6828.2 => 20.92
